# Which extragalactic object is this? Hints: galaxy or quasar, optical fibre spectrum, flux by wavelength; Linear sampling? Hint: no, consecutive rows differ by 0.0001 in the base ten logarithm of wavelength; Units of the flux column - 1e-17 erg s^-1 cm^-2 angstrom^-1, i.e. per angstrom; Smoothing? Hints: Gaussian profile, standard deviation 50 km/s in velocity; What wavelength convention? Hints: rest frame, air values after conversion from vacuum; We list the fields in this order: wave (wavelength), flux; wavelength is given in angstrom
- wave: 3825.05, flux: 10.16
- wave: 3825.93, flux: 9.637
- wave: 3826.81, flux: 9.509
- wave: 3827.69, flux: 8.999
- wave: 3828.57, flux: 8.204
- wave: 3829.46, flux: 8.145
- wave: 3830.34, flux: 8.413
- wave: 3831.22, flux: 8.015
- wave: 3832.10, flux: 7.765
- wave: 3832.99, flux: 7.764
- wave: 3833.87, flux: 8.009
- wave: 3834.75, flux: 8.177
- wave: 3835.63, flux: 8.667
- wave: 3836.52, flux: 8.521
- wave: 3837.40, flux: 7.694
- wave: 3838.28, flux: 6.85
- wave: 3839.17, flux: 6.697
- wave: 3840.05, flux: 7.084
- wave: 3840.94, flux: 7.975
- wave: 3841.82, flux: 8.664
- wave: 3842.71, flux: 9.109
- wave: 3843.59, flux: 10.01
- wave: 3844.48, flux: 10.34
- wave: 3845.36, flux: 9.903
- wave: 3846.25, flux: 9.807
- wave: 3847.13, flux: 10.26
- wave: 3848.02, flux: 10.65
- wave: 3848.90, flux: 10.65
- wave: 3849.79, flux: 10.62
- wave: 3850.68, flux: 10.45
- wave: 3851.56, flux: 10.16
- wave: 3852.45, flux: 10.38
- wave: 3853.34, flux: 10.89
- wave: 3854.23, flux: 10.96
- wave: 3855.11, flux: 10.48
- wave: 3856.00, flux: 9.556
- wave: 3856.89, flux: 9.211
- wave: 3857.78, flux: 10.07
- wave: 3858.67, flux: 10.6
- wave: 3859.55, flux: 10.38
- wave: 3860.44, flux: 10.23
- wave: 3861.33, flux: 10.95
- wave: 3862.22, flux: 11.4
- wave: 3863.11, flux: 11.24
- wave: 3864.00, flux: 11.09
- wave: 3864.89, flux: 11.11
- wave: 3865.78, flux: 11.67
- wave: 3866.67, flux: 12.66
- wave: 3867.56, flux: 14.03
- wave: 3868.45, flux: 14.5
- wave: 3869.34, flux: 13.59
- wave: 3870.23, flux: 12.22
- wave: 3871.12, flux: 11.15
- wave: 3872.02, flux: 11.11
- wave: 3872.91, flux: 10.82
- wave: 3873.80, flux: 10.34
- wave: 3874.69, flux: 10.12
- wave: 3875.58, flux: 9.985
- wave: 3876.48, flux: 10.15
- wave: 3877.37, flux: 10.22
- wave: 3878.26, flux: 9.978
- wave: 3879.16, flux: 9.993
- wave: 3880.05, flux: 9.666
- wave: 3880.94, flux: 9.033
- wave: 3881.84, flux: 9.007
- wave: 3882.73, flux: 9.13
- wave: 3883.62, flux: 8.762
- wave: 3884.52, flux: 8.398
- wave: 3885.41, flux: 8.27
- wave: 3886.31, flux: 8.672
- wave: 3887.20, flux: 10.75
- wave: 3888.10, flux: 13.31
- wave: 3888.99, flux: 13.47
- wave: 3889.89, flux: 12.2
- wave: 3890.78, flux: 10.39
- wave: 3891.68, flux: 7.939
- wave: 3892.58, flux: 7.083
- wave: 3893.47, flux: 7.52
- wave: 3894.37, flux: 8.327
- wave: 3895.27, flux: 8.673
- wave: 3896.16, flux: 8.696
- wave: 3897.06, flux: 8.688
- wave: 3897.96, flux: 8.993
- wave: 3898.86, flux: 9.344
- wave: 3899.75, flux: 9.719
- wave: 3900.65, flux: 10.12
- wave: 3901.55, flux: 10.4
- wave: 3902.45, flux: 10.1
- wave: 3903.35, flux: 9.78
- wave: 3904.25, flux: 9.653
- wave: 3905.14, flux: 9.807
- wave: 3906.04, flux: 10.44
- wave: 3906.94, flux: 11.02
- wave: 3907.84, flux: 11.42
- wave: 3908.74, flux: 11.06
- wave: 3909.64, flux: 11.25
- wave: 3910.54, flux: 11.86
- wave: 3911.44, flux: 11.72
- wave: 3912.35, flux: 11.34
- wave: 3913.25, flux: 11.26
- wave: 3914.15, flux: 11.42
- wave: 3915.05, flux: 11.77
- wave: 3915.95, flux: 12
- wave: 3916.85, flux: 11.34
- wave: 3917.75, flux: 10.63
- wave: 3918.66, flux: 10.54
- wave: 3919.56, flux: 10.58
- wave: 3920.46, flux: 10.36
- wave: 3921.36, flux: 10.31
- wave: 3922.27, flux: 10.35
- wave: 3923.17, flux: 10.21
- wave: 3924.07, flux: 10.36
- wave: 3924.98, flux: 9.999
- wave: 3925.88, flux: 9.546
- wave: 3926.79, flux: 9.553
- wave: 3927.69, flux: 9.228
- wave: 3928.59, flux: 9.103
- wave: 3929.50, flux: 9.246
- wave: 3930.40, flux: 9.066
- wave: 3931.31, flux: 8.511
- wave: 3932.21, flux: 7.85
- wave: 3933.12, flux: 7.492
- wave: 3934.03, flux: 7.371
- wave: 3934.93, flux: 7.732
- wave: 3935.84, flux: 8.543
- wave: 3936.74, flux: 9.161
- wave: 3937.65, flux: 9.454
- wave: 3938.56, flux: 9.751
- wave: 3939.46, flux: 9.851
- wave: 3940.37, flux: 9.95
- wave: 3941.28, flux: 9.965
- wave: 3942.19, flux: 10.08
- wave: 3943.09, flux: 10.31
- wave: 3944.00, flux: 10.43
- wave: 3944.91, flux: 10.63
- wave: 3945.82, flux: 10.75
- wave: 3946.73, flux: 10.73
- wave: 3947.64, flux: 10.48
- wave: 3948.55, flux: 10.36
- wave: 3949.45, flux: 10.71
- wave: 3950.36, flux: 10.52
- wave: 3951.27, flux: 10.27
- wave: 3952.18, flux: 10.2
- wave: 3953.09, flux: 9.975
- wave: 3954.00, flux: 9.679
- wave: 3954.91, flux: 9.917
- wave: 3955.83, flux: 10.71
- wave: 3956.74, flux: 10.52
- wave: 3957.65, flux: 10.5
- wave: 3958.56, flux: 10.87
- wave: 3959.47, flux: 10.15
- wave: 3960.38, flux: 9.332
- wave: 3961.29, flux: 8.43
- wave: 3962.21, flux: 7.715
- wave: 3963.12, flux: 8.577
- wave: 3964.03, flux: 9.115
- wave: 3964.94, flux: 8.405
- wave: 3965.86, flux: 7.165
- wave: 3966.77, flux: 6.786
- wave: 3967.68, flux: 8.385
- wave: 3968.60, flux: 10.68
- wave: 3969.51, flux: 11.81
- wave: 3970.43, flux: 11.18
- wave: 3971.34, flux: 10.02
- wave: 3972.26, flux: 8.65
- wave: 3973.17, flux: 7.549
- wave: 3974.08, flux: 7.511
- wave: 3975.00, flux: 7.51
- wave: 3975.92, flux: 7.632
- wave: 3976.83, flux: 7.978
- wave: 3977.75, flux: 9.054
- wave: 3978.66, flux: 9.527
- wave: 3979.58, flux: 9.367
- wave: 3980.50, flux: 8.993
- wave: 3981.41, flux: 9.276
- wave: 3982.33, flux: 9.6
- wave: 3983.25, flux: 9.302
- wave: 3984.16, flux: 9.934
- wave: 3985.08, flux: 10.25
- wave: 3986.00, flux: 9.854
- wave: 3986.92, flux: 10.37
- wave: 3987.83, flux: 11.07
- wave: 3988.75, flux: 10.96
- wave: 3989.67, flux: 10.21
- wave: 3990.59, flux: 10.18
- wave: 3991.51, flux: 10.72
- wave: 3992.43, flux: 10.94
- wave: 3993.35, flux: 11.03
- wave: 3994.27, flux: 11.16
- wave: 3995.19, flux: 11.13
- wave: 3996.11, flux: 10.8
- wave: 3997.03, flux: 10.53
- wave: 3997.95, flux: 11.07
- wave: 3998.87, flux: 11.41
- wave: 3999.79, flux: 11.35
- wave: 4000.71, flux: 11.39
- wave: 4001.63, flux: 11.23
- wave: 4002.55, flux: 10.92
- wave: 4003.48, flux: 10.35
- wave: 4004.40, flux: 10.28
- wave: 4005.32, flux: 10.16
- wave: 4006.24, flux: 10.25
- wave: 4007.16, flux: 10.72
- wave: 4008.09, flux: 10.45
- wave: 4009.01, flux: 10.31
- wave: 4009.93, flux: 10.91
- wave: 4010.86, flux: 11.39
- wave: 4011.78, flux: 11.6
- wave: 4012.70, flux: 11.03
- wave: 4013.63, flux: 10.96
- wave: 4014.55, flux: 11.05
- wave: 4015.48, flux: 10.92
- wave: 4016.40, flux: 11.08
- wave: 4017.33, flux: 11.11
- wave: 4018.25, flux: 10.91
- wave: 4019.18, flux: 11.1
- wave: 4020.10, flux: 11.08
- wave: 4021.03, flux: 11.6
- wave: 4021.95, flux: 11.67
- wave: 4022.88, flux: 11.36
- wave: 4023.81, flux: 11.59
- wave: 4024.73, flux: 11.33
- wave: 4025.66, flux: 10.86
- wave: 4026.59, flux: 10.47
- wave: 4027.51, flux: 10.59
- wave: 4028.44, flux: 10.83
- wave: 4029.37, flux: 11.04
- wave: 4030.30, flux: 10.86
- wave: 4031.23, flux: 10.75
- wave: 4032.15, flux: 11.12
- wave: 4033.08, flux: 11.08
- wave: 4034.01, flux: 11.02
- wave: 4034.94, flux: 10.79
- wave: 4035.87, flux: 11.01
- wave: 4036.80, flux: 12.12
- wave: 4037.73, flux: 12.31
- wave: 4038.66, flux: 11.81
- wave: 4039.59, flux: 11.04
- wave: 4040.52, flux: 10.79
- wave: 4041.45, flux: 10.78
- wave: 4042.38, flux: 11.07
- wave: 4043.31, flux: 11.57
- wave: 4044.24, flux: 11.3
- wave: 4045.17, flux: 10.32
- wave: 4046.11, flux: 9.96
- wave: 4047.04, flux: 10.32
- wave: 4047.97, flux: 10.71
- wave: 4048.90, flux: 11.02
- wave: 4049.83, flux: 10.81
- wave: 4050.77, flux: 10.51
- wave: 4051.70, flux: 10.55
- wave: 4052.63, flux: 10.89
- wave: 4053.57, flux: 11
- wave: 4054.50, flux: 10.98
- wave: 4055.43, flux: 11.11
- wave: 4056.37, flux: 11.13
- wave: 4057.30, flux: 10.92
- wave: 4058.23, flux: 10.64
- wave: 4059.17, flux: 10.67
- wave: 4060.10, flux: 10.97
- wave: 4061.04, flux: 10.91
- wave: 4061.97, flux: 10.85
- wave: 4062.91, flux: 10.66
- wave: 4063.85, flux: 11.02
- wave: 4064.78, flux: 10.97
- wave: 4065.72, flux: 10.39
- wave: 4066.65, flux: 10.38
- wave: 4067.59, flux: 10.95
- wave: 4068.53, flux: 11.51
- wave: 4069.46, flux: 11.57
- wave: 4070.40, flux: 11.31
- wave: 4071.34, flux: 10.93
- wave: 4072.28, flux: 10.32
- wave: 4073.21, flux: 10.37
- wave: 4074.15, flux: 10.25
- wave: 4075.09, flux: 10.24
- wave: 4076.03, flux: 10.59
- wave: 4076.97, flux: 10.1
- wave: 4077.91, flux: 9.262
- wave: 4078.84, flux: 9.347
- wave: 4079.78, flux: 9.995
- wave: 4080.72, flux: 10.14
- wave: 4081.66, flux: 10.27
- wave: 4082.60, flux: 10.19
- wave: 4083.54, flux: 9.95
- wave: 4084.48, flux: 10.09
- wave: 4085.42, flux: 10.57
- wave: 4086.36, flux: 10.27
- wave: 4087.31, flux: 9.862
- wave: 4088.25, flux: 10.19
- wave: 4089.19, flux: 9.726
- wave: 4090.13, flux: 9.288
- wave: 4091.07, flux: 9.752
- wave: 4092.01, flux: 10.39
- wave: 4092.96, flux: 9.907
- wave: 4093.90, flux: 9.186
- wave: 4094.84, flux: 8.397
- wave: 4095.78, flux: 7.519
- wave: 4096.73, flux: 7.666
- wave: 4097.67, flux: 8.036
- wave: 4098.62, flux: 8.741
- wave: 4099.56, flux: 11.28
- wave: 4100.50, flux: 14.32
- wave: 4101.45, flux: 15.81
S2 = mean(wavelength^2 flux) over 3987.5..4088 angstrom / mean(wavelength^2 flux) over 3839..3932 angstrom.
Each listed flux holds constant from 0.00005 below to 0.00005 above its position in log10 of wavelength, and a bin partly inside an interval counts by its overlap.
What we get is 1.14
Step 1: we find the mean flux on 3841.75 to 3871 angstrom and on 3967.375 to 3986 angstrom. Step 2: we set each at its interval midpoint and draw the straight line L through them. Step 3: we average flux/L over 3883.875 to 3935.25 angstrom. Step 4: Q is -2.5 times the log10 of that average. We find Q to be 0.02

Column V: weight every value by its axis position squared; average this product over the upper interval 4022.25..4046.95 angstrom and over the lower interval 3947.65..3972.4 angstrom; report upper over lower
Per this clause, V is 1.19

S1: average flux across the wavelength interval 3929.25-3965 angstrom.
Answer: 9.6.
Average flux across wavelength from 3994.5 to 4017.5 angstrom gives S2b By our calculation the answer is 10.9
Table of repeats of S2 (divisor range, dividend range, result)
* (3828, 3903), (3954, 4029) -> 1.10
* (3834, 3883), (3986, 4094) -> 1.16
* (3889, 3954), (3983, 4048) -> 1.15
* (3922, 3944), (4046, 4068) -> 1.23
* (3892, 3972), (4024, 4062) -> 1.18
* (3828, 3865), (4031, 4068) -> 1.28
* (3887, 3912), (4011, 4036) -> 1.16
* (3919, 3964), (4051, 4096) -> 1.14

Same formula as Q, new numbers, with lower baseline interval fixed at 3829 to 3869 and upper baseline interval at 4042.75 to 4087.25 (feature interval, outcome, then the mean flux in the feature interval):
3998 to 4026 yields -0.06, 11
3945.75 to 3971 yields 0.05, 9.77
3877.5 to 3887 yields 0.09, 9.17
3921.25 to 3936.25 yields 0.12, 9.06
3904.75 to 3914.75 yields -0.11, 11.2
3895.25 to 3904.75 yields 0.06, 9.52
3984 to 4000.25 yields -0.04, 10.7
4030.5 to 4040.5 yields -0.08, 11.3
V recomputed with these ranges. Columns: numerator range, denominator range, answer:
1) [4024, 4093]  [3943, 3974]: 1.16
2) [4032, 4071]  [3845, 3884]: 1.13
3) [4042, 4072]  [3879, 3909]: 1.22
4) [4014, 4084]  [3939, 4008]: 1.13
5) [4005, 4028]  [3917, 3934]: 1.20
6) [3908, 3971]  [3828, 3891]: 1.03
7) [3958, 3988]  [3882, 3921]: 0.93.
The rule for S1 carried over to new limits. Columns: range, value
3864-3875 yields 11.9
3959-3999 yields 9.56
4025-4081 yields 10.8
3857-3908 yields 10.3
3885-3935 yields 9.98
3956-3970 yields 9.26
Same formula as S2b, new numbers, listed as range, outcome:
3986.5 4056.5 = 10.9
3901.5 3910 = 10.5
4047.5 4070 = 10.9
